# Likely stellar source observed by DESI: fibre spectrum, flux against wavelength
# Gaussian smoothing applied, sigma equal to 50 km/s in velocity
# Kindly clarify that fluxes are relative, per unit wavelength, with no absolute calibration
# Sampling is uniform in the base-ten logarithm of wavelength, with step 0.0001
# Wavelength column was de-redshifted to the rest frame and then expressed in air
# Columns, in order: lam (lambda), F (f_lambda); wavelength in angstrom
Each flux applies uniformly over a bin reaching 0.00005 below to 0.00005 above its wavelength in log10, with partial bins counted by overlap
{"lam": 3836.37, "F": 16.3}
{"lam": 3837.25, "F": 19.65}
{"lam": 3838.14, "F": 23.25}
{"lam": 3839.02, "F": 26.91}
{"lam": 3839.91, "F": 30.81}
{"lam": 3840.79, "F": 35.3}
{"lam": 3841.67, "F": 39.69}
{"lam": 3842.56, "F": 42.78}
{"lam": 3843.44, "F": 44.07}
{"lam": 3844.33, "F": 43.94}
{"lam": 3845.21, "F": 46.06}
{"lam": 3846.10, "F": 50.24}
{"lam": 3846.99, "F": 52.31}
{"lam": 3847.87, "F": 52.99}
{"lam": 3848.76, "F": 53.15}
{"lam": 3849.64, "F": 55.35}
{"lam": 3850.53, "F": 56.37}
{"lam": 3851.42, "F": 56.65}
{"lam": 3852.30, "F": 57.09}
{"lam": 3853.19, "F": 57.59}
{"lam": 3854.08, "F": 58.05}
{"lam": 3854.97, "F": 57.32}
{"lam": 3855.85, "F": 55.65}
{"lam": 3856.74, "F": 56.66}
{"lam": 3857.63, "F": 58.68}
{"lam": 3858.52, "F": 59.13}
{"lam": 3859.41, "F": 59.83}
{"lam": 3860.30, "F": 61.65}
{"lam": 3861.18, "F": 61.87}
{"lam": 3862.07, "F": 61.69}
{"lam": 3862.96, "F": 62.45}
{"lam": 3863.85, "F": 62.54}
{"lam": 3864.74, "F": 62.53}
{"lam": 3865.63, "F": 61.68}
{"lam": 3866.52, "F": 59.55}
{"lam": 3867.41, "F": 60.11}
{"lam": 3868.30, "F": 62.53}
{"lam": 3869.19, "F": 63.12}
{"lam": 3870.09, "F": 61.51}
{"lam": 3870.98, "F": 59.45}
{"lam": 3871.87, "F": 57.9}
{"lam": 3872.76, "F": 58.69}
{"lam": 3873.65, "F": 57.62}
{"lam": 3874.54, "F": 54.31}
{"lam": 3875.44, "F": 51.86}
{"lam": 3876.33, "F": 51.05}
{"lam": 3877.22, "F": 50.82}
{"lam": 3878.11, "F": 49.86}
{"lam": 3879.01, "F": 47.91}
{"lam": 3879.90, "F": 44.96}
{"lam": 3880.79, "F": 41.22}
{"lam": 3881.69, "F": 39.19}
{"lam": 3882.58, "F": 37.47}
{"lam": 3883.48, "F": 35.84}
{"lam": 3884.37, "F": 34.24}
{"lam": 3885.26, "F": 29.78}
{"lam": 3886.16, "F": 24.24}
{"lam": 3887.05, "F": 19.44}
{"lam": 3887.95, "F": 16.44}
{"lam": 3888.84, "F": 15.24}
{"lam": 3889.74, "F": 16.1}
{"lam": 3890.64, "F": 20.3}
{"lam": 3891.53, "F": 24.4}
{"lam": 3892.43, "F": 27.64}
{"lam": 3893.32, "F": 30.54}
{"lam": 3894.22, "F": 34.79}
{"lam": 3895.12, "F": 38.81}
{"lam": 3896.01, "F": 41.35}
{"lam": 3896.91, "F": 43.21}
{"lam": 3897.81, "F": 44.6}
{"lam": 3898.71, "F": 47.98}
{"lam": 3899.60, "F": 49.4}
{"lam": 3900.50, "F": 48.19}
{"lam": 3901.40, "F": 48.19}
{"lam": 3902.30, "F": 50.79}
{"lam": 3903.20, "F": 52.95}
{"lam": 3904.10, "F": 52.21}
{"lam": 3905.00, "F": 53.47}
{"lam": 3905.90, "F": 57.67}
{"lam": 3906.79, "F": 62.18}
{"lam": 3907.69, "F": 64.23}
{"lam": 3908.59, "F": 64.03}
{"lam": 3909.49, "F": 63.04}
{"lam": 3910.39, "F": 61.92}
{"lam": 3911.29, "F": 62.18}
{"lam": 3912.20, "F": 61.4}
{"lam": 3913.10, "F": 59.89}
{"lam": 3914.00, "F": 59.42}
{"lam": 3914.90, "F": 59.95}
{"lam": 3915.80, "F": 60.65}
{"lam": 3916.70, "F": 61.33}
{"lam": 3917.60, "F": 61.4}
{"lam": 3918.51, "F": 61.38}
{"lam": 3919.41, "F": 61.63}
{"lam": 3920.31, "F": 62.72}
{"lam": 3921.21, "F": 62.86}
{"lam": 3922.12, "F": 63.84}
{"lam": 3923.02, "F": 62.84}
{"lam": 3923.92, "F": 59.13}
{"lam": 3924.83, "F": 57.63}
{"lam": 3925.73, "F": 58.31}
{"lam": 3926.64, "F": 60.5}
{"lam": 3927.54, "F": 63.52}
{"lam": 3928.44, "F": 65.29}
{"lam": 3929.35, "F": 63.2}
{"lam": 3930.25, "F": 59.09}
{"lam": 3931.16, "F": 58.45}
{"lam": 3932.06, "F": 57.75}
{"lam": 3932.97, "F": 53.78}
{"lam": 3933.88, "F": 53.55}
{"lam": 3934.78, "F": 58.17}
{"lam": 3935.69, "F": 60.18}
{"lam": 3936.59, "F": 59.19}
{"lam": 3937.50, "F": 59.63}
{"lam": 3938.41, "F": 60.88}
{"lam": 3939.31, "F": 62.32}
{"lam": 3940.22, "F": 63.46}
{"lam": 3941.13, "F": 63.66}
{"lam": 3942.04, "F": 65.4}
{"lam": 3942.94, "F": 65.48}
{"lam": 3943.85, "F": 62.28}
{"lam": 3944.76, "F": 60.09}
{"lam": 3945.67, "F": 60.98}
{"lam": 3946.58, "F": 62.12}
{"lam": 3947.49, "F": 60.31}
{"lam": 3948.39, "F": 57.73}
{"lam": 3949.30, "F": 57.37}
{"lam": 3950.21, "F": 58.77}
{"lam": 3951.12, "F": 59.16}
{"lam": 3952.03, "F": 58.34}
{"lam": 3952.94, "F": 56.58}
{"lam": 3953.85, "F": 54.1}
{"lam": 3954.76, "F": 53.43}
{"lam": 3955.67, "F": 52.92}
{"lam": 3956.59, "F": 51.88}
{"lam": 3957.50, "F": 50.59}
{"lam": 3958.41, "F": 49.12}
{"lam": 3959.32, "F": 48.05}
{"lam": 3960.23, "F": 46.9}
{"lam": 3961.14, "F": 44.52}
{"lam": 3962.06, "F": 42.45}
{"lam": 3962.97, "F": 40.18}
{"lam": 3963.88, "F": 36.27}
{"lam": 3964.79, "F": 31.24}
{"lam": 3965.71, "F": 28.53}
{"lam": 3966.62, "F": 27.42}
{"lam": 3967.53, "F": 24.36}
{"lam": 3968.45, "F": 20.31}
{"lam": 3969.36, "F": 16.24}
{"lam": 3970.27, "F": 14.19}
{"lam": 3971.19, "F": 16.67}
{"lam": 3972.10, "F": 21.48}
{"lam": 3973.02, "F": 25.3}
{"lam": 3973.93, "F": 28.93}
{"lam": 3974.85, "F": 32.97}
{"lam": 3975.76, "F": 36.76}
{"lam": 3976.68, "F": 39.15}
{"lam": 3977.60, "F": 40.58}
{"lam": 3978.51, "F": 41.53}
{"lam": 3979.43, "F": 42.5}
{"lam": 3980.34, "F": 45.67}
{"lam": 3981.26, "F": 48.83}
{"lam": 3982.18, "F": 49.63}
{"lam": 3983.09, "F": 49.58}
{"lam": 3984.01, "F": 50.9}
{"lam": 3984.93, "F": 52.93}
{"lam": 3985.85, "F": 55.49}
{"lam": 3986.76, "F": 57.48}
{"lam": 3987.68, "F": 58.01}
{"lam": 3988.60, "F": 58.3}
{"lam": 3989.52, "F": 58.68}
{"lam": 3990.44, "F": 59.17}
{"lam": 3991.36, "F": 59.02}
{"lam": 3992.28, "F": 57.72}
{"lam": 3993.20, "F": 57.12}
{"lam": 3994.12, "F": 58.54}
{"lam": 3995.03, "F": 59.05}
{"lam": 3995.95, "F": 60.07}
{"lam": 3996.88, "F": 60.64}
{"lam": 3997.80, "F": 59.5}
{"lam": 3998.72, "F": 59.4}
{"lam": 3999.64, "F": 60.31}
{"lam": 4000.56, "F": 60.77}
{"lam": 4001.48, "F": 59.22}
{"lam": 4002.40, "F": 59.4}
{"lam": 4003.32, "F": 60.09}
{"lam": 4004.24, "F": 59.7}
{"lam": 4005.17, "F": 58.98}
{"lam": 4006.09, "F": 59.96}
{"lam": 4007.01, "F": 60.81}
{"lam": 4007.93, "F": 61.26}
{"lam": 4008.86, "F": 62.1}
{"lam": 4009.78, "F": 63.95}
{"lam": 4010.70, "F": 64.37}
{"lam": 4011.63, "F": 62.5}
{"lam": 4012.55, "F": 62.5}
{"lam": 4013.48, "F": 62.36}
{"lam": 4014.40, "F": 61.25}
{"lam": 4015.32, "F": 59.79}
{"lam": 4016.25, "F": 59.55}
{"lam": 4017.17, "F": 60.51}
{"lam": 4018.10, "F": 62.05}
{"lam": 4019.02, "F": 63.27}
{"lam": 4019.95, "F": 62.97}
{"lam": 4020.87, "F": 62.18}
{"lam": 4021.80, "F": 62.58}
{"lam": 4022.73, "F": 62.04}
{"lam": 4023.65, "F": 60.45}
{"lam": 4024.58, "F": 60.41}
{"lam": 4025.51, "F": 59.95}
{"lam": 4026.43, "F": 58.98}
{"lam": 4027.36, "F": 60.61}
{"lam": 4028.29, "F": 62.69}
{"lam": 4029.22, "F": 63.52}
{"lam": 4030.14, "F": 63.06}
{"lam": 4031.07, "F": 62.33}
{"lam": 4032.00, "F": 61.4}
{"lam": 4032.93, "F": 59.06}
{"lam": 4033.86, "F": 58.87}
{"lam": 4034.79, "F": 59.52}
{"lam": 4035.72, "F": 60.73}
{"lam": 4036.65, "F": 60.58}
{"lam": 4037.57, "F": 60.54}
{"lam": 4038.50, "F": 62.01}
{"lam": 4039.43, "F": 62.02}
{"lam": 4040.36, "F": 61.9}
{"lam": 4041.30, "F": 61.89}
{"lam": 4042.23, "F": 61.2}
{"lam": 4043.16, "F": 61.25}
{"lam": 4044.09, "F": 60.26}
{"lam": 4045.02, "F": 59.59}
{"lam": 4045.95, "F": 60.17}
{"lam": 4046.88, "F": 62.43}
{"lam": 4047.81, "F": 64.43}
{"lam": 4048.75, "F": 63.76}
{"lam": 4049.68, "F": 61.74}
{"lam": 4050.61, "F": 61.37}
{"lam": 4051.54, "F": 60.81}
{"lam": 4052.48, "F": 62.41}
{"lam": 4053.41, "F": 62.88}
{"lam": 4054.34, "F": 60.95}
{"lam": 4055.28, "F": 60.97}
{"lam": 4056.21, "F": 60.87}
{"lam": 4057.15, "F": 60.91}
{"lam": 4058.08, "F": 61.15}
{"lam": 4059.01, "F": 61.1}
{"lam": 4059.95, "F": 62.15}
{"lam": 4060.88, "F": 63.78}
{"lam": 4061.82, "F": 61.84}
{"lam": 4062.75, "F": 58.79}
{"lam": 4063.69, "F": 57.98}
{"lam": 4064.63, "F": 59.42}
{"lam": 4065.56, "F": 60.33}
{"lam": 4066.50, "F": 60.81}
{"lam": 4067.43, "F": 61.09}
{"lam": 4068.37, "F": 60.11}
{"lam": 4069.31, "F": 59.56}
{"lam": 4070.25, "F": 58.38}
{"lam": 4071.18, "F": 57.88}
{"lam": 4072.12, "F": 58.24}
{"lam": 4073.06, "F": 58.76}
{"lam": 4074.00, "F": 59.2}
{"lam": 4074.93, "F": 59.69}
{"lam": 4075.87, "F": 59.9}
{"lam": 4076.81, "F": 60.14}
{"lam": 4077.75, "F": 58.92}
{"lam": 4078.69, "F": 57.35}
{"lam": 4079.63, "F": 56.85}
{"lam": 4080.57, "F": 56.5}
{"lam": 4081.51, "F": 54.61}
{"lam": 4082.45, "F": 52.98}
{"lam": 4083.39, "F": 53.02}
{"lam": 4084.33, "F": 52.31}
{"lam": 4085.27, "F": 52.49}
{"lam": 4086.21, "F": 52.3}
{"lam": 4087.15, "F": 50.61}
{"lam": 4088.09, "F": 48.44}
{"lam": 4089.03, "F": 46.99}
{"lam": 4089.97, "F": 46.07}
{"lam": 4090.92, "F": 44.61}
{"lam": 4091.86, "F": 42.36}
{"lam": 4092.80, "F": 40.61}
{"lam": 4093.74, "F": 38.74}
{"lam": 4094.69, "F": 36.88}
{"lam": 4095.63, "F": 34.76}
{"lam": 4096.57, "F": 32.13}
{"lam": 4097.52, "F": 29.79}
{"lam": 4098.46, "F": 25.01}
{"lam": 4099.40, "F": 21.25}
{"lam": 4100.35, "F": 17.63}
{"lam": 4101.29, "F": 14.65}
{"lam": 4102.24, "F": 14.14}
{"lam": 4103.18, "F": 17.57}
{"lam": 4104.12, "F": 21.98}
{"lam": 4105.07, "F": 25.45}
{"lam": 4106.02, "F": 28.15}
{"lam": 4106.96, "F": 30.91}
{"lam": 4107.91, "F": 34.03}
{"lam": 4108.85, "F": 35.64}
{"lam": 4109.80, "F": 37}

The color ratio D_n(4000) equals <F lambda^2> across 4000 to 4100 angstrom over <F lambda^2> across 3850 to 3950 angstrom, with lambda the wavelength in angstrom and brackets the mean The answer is 1.15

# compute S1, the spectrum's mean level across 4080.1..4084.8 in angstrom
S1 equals 53.9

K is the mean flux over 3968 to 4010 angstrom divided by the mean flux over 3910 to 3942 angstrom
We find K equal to 0.8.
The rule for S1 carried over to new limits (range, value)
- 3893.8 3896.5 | 38.4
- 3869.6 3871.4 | 60.3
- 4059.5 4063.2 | 61.7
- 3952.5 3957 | 53.7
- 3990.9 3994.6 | 58.2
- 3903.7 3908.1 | 58.1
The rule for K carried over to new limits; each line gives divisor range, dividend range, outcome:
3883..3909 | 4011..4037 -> 1.55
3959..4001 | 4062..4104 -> 1.07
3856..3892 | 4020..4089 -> 1.25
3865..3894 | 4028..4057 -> 1.44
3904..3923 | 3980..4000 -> 0.92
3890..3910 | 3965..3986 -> 0.76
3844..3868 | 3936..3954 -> 1.06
